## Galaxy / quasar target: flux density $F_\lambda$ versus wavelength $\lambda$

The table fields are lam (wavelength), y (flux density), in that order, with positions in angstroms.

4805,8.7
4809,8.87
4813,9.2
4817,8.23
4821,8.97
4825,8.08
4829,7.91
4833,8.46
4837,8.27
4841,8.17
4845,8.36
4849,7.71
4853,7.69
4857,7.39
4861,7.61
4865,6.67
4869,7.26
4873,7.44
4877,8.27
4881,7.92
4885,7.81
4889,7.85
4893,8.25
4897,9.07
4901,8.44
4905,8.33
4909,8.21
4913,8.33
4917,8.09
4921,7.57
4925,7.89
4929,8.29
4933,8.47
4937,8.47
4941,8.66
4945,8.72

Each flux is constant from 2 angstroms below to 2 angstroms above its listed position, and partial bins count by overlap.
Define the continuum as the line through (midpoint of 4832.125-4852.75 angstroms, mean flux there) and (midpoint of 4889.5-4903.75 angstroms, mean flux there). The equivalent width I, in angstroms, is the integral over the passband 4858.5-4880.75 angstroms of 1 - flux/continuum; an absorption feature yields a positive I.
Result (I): 2.2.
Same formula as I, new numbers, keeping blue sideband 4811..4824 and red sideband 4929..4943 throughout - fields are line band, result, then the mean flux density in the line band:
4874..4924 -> 2.43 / 8.16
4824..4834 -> 0.68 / 8.13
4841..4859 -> 1.76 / 7.83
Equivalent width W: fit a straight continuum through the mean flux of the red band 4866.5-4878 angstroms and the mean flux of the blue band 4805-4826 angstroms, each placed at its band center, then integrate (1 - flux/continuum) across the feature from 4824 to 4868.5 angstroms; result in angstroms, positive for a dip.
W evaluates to 1.46 angstroms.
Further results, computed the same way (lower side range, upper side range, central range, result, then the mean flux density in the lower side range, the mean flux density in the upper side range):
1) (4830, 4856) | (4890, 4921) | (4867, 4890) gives 1.3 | 8.07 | 8.32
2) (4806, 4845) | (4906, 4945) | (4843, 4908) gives 3.7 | 8.46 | 8.25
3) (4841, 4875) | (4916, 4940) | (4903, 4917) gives -0.5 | 7.55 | 8.15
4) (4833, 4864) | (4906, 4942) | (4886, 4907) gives -0.7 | 7.88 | 8.21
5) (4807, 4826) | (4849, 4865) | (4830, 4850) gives -0.5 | 8.7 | 7.47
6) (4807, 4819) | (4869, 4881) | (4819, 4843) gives 0.5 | 8.77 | 7.77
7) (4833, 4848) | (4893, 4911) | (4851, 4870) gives 2.3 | 8.26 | 8.48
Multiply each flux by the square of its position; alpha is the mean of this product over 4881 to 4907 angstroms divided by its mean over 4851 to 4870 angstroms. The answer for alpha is 1.1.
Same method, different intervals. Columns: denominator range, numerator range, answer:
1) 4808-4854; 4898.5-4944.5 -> 1.03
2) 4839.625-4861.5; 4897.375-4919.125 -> 1.09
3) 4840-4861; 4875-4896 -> 1.05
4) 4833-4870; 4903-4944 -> 1.10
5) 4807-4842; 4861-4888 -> 0.91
